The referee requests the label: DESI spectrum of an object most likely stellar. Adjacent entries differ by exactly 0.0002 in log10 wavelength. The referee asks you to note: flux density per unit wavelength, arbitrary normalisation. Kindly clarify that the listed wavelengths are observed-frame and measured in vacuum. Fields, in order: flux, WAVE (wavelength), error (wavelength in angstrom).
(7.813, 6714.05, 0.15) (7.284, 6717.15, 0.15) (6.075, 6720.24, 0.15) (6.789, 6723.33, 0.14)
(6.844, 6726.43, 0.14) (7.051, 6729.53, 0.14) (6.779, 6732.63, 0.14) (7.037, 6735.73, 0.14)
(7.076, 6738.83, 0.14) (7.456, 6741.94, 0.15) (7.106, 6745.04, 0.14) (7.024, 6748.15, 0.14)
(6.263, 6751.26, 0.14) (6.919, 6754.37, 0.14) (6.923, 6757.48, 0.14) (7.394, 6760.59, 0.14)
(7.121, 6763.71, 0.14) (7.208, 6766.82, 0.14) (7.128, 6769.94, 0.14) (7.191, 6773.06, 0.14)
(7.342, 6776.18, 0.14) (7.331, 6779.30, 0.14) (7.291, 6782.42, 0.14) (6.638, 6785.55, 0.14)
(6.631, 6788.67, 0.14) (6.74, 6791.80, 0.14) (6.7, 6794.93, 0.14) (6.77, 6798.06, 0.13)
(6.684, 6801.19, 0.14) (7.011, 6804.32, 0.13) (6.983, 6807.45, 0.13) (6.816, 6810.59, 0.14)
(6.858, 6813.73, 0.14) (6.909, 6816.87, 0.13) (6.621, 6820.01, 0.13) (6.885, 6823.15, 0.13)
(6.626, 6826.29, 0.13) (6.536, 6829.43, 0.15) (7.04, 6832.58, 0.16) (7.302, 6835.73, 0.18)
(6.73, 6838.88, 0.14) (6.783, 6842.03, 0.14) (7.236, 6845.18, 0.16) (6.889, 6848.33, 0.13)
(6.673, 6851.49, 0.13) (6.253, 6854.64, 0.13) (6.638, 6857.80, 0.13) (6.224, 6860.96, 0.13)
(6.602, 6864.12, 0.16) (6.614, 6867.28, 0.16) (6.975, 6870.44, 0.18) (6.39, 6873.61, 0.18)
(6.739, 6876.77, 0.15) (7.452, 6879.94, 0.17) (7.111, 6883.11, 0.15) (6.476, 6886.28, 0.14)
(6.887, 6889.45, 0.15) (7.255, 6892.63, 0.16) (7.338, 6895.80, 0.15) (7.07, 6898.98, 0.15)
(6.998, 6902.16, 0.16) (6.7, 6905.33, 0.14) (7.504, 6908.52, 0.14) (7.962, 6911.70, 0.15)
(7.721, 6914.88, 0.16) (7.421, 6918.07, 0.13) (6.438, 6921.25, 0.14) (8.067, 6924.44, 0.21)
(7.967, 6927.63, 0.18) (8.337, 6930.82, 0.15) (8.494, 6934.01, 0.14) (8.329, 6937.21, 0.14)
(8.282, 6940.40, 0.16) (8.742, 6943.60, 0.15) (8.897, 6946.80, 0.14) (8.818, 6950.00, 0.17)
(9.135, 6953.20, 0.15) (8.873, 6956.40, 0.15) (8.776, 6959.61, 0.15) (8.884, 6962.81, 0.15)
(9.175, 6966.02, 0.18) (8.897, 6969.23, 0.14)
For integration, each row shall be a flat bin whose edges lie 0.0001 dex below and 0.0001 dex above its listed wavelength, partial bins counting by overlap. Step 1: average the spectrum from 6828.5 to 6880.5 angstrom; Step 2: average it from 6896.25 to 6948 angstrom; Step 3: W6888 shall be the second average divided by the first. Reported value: 1.2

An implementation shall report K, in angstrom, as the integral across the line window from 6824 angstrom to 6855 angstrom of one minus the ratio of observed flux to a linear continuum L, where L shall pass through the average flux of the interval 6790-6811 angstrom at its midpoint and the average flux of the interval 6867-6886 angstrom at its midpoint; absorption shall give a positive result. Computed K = 0.1 angstrom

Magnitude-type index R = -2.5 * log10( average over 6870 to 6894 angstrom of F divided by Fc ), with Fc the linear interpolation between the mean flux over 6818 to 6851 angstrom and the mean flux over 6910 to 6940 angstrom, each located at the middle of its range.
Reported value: 0.07 mag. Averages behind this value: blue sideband 6.86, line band 6.9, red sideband 7.88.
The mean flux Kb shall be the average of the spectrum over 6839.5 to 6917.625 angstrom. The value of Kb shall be 6.94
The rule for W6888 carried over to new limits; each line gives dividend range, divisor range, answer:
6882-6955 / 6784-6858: 1.14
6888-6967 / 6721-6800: 1.15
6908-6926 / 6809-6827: 1.11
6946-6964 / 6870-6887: 1.30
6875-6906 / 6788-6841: 1.03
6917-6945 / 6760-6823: 1.15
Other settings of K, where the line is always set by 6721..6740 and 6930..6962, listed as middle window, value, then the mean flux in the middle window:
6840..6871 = 4.9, 6.68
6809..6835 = 2.9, 6.8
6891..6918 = 3.3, 7.32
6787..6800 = 1.2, 6.71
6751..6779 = 0.3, 7.1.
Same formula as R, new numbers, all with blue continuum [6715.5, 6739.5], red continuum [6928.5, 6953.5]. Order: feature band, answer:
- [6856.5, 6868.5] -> 0.22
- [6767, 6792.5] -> 0.03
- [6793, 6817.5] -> 0.10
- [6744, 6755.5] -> 0.04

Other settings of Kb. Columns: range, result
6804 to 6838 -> 6.86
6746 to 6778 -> 7.05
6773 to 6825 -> 6.9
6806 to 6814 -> 6.88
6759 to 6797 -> 7.05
